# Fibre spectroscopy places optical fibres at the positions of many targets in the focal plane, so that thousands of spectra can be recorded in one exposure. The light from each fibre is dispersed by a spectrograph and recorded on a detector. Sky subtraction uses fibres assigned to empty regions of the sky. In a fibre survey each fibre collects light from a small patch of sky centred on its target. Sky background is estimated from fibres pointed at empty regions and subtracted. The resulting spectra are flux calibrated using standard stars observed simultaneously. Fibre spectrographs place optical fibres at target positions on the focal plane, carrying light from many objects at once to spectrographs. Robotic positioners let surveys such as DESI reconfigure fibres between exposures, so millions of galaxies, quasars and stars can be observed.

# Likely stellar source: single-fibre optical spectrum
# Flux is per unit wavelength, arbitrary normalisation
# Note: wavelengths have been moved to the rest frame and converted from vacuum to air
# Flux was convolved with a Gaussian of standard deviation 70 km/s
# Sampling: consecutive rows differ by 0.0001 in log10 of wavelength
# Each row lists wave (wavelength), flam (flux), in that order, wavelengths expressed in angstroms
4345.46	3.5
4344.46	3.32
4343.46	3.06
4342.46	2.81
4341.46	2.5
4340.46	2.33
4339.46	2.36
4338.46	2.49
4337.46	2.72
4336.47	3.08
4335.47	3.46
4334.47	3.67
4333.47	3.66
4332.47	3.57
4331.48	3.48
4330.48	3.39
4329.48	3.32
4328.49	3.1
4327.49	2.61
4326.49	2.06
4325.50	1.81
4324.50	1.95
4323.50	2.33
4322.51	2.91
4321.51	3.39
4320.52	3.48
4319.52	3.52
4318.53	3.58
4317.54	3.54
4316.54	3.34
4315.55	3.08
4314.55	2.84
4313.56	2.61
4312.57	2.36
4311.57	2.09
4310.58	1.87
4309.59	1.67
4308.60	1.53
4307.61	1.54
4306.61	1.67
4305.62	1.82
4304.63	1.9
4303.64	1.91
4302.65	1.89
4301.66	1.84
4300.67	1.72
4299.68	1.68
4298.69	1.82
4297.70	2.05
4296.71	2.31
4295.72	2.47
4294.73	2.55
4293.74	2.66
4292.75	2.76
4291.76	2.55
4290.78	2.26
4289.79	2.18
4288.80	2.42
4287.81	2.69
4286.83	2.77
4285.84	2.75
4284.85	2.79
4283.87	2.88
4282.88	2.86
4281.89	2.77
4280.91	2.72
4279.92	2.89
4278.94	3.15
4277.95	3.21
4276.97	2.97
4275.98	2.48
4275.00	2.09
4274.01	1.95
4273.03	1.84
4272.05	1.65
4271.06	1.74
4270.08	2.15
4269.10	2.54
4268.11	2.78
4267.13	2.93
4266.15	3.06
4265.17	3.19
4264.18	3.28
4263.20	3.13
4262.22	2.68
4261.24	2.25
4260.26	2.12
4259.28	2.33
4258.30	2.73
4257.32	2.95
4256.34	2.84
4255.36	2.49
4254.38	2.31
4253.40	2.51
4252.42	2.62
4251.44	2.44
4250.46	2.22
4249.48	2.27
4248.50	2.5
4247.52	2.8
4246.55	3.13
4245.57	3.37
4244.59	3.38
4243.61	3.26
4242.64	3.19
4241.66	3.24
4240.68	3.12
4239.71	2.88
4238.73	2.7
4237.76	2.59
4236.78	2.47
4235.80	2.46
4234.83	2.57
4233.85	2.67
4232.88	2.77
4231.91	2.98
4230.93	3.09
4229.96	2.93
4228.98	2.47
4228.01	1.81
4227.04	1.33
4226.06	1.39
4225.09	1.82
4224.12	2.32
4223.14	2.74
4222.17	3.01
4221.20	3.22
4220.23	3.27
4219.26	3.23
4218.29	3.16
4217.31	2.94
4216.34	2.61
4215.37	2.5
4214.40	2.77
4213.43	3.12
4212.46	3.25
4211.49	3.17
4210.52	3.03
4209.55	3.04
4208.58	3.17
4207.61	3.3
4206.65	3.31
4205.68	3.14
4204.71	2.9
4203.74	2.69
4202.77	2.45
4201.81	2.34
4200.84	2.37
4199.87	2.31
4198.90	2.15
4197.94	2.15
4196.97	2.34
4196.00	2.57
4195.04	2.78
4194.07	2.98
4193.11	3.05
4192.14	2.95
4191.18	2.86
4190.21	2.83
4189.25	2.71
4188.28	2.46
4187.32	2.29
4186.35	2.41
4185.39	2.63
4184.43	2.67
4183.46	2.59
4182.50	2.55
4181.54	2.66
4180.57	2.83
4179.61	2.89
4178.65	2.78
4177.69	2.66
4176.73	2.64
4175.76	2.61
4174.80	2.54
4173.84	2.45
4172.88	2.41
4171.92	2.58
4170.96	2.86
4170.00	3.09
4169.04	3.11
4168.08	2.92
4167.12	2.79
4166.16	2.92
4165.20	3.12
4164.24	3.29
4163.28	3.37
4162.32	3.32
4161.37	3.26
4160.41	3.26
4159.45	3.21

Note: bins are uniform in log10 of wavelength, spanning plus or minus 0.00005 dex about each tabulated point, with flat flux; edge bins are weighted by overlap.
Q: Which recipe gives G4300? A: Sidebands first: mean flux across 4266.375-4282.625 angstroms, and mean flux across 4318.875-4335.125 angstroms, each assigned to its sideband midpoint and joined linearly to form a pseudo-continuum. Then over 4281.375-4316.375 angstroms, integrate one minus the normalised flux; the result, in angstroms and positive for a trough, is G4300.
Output 5.8 angstroms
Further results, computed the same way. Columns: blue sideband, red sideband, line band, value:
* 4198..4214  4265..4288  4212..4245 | 0.30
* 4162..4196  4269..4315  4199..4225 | -2.30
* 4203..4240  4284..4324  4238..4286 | -1.80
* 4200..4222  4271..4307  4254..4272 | -0.48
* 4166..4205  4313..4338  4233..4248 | -0.58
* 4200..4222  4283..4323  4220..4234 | 1.73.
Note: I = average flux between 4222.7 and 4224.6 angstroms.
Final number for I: 2.52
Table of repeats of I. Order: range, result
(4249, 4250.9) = 2.24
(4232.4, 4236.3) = 2.62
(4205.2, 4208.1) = 3.26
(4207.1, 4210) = 3.18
